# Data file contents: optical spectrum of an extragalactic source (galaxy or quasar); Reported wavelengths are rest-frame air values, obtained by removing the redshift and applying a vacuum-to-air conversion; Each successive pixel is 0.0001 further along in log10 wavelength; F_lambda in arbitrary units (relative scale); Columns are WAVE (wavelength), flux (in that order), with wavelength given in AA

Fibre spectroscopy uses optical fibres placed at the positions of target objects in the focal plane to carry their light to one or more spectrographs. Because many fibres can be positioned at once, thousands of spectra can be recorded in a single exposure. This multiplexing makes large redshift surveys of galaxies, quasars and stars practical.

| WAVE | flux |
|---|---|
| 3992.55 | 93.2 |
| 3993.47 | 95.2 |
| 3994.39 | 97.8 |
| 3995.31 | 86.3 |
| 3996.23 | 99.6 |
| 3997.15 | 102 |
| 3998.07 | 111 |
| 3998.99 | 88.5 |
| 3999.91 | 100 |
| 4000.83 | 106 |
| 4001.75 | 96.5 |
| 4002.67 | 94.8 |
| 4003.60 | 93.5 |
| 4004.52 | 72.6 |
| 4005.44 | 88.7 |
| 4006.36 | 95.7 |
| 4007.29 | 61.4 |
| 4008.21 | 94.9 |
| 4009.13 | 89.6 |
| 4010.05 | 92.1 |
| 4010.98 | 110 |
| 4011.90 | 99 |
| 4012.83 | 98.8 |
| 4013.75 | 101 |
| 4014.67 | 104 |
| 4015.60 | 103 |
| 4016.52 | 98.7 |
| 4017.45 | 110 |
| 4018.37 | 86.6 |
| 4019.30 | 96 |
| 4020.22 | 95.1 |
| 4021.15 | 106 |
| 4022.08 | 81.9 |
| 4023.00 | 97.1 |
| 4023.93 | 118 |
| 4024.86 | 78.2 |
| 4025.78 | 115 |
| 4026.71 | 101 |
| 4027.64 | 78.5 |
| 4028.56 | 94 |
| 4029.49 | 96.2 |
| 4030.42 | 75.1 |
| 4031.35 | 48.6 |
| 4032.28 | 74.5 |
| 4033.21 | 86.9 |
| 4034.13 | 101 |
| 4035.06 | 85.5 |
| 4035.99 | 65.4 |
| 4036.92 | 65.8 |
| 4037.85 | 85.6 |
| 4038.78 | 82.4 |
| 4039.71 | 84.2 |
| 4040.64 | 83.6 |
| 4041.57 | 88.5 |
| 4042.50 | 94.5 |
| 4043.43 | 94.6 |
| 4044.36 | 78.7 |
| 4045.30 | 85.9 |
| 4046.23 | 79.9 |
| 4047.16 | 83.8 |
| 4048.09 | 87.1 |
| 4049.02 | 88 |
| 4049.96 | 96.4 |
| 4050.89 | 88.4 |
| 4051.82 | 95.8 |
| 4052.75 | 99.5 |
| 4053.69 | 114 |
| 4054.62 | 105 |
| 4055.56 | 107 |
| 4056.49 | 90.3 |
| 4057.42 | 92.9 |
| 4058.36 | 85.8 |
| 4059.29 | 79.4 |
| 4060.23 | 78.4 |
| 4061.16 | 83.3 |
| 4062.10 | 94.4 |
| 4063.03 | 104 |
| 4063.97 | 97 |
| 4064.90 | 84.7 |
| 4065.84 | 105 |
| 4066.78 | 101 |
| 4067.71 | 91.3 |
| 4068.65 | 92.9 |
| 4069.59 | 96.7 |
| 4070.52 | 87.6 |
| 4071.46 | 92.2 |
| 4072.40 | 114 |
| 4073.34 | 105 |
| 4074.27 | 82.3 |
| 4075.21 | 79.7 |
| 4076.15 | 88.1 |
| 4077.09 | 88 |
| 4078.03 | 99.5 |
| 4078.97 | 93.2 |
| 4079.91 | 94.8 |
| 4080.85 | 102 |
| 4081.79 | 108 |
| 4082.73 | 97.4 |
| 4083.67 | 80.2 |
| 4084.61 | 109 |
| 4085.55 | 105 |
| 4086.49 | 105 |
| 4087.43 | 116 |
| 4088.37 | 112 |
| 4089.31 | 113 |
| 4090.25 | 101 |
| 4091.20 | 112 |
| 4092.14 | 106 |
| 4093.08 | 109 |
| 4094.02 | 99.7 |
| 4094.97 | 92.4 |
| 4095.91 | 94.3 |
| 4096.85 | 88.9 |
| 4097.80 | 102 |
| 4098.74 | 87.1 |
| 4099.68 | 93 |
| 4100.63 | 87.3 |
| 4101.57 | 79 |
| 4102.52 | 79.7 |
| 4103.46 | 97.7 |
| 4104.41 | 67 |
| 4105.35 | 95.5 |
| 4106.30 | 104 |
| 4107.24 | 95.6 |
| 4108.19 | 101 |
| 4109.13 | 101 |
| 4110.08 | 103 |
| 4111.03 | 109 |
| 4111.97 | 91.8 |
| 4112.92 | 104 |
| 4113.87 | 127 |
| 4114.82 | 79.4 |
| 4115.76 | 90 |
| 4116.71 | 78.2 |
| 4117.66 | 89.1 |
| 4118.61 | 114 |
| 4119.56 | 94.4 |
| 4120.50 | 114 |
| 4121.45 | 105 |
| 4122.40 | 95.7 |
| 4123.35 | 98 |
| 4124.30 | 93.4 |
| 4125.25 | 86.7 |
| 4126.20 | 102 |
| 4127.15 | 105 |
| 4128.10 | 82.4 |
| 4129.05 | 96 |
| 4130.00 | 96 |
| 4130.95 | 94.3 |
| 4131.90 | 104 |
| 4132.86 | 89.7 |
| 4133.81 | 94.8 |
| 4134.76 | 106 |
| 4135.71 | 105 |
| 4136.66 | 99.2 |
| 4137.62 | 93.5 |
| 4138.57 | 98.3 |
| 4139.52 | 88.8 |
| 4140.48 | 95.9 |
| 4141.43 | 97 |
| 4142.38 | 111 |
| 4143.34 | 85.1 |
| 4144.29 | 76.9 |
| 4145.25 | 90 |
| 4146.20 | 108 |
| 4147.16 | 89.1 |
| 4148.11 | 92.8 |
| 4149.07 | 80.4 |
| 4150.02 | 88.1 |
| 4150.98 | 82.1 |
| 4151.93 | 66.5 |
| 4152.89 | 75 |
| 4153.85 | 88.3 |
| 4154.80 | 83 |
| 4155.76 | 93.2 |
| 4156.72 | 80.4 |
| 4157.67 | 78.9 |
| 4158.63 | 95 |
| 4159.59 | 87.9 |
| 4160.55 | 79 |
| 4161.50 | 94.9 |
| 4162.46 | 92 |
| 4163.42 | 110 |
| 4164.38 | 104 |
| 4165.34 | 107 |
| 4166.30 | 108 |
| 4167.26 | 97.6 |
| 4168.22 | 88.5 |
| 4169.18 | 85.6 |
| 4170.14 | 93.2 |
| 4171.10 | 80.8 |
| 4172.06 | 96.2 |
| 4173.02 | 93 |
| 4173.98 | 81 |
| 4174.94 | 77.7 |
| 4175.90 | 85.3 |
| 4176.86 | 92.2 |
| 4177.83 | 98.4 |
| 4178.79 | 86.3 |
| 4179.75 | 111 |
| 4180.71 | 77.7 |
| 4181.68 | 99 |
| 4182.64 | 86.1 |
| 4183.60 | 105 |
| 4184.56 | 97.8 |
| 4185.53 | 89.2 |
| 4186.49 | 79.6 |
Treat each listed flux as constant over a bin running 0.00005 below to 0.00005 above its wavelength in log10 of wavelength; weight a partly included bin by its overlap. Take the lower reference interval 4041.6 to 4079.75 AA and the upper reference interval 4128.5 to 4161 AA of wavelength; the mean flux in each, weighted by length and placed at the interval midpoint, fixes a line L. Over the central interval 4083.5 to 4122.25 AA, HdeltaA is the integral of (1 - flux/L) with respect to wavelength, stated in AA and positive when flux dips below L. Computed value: -2.9 AA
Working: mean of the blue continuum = 92.6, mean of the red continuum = 90.8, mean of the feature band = 98.5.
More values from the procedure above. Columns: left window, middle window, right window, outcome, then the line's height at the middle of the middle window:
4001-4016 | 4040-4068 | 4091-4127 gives 0.90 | 94.9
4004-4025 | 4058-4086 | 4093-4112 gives 0.08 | 94.3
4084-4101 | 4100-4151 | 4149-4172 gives 0.30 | 95.8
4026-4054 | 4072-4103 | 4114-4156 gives -2.72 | 89.8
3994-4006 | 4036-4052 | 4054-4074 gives 1.61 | 94.9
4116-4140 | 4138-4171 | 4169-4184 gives 0.91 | 93.4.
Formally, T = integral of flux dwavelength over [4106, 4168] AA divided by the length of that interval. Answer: 94.8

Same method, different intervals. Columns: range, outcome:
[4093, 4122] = 95.7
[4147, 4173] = 89.6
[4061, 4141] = 97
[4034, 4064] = 89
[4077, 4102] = 99.3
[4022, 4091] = 92.5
